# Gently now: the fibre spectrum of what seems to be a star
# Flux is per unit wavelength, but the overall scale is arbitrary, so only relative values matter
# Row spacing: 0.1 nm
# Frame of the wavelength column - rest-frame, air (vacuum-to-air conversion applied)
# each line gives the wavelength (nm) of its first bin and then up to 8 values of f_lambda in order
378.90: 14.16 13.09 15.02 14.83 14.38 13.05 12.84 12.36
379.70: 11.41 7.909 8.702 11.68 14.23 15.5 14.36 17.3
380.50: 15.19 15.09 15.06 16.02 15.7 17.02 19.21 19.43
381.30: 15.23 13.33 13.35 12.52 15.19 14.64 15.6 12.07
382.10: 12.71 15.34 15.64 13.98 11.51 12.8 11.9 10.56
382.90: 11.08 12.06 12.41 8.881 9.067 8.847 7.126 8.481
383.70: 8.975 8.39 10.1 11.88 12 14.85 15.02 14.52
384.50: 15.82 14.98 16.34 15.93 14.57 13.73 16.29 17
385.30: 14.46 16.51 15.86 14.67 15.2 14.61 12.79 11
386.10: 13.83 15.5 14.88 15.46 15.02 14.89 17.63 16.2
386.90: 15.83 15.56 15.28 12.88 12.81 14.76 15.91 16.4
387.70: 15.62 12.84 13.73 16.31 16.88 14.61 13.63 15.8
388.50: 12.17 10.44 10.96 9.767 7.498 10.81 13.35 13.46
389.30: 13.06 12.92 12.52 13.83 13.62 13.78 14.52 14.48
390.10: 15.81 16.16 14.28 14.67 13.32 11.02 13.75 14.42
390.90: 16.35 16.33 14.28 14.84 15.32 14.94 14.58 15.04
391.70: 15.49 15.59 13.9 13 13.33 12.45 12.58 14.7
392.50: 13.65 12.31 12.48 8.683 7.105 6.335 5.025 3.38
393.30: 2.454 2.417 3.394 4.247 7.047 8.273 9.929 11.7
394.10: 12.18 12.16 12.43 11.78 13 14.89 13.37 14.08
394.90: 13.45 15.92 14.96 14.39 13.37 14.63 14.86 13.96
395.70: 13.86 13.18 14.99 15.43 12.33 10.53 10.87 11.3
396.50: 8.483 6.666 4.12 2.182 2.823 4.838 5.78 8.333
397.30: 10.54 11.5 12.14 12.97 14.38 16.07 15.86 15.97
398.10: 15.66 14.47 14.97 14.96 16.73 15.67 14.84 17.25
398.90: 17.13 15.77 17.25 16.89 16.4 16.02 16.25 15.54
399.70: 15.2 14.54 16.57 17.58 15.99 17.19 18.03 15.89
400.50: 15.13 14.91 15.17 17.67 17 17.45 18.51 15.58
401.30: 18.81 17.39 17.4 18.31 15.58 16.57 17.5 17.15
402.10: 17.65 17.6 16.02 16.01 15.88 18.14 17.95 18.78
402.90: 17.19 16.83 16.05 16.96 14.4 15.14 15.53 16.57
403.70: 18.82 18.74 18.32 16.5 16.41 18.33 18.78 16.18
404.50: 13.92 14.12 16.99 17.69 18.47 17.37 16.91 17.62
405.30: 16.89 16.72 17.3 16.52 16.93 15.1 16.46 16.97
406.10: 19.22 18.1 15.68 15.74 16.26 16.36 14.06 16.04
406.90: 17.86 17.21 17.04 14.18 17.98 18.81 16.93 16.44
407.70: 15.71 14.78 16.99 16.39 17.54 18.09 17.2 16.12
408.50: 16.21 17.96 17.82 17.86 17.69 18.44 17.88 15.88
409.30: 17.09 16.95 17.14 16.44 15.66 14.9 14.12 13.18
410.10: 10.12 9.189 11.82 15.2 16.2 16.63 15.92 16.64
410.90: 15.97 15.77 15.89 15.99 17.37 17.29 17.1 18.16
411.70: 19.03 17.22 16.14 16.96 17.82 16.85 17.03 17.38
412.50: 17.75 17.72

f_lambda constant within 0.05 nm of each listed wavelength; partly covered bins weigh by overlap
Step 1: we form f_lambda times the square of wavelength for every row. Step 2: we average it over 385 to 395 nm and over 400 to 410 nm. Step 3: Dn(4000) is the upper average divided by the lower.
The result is 1.4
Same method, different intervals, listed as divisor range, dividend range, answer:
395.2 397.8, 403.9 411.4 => 1.61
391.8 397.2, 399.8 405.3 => 1.68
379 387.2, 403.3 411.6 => 1.35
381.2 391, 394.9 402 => 1.11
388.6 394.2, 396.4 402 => 1.27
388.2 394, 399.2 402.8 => 1.48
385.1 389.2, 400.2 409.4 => 1.30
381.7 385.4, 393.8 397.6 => 0.94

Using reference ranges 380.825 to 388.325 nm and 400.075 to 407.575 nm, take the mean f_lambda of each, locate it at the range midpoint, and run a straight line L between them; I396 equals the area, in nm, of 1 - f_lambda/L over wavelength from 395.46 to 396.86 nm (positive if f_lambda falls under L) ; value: 0.43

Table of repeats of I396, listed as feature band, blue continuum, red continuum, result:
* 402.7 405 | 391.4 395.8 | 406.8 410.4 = -0.35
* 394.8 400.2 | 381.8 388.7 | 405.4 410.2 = 0.65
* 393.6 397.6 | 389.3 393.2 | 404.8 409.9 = 0.86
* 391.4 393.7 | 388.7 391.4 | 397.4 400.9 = 0.65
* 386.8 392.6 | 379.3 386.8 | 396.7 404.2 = 0.15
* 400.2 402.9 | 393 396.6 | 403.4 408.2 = -0.46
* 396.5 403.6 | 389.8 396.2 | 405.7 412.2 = -0.37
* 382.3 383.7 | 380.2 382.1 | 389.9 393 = 0.39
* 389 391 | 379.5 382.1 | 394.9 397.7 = -0.26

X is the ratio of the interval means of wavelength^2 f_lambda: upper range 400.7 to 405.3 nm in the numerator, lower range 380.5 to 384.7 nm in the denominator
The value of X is 1.4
